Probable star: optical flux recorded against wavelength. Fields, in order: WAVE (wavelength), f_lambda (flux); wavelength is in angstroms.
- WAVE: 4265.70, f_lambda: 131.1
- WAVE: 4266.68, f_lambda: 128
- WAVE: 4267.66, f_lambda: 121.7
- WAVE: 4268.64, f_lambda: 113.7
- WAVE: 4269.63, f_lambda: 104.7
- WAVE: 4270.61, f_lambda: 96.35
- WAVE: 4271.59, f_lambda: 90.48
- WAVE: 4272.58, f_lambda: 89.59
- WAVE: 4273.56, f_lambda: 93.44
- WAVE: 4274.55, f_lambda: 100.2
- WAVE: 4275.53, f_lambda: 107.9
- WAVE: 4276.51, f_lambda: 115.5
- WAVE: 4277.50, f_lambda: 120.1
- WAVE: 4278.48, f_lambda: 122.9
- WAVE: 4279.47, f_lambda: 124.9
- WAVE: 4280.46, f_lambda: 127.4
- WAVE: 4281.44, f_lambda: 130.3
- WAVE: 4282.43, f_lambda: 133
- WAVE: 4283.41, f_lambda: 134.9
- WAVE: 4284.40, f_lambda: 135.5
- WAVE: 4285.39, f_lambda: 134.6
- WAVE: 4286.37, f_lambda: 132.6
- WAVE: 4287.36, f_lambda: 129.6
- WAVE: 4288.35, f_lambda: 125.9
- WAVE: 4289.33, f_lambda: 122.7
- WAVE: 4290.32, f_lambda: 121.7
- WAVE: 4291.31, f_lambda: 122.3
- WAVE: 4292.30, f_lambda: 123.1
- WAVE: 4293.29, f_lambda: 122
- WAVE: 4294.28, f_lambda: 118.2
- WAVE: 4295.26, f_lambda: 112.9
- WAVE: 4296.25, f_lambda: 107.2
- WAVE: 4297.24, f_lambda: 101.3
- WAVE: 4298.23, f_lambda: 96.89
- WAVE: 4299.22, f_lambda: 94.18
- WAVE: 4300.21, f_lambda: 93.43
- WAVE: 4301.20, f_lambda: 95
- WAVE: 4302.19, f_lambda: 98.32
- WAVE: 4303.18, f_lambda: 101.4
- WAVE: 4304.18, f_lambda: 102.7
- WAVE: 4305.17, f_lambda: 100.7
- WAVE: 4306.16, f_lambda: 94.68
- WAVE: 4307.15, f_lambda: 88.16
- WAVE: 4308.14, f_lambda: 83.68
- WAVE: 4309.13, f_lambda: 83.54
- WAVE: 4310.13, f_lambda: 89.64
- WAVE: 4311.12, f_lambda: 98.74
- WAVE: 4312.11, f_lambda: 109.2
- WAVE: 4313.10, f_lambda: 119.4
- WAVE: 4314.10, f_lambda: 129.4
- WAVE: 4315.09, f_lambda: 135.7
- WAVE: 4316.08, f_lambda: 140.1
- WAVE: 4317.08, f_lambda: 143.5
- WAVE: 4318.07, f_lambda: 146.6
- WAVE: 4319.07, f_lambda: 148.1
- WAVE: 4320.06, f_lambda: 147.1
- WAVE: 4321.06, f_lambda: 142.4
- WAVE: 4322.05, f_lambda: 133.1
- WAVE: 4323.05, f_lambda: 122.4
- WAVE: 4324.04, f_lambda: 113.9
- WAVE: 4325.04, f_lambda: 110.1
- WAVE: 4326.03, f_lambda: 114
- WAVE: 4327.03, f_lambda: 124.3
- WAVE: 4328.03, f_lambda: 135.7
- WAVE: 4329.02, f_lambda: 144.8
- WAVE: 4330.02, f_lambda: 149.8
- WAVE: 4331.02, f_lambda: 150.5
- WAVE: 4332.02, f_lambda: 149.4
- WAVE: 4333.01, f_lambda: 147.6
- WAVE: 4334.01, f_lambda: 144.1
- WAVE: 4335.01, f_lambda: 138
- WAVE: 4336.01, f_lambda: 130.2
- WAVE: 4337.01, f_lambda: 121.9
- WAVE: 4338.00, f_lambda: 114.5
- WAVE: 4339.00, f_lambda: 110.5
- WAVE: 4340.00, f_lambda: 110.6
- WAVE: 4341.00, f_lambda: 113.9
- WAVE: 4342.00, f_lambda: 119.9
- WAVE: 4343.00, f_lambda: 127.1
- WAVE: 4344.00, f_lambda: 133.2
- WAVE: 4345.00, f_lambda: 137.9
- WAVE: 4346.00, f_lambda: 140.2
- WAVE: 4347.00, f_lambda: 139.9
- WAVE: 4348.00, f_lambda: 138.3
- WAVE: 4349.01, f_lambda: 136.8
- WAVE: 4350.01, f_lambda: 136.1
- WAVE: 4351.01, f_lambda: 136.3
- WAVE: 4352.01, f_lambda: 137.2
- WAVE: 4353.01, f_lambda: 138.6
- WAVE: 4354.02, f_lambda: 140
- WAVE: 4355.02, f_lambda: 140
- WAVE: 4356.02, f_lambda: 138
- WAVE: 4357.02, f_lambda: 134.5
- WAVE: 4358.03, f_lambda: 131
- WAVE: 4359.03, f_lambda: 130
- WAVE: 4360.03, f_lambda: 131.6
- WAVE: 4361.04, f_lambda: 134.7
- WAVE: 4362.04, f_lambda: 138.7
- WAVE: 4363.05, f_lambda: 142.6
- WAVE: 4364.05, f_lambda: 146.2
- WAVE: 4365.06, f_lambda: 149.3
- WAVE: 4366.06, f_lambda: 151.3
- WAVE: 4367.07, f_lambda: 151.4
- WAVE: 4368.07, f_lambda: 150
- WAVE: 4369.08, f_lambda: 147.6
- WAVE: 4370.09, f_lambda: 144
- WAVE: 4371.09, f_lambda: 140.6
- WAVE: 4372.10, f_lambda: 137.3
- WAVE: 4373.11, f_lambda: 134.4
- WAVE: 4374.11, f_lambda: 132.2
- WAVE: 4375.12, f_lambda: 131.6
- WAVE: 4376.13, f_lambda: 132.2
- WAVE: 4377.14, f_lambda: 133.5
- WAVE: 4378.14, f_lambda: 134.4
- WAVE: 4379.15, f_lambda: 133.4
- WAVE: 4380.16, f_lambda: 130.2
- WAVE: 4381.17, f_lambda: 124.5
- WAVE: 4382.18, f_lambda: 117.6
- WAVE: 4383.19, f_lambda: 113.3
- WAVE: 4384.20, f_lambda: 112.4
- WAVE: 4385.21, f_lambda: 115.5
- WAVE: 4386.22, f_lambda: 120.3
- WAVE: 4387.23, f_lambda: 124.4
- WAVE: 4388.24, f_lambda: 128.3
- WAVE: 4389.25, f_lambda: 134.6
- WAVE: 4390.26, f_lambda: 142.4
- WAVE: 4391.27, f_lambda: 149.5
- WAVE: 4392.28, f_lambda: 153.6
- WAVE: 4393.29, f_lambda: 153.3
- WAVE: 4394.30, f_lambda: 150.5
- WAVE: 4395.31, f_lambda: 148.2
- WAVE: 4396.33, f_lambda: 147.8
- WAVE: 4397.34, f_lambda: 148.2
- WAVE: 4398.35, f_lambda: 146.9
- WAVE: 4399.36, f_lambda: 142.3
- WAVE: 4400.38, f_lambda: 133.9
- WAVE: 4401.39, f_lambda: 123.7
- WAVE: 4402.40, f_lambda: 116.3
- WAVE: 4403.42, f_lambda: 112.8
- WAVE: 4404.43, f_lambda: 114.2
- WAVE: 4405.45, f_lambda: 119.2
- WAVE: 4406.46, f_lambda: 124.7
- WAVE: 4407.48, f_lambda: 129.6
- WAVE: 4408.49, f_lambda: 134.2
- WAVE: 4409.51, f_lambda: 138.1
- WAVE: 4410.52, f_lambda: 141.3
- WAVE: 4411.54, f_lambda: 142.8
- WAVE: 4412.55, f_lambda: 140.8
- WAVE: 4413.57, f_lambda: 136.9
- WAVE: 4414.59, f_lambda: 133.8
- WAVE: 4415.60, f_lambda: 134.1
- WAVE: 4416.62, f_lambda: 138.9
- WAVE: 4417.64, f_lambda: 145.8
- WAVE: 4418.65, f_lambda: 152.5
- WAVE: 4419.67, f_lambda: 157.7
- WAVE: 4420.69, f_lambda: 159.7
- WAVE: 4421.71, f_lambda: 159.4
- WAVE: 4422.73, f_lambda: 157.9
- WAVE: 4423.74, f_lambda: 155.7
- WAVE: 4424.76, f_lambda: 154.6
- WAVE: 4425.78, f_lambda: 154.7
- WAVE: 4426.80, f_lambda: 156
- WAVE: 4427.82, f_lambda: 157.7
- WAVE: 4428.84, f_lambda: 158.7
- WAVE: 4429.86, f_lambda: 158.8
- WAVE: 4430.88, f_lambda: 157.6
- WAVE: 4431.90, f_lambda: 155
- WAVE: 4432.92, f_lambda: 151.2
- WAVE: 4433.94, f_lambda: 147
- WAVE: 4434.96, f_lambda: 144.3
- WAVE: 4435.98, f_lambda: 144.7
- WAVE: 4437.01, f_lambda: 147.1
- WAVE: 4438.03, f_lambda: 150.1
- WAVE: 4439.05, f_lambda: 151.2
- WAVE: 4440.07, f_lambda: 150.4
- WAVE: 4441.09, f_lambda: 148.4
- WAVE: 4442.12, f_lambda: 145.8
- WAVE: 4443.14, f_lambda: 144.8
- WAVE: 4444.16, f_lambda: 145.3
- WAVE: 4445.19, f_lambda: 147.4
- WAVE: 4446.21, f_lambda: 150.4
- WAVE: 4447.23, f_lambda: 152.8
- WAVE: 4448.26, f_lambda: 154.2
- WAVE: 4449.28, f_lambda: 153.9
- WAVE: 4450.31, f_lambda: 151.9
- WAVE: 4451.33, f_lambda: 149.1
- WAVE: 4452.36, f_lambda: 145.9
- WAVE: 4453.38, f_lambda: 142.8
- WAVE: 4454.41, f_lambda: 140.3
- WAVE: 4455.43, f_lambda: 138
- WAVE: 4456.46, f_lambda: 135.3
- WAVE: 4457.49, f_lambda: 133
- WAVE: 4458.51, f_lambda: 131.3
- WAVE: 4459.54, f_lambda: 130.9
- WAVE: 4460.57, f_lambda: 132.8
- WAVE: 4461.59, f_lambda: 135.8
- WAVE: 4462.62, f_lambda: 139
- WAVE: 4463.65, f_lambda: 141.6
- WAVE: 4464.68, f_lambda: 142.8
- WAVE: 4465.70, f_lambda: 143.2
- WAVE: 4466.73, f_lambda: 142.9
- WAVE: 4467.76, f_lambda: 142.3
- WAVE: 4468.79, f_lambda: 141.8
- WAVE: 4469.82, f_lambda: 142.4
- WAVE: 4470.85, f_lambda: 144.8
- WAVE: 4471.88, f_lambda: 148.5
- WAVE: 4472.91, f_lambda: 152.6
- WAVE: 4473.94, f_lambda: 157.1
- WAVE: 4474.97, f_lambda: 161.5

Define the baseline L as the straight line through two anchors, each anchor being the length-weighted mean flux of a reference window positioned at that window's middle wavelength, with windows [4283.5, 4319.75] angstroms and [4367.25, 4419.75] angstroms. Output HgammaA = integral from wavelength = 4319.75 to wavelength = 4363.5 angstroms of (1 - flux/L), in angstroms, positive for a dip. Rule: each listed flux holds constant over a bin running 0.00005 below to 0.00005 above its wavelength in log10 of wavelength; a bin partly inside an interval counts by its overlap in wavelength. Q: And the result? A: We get -3.4 angstroms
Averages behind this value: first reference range 114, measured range 133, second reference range 135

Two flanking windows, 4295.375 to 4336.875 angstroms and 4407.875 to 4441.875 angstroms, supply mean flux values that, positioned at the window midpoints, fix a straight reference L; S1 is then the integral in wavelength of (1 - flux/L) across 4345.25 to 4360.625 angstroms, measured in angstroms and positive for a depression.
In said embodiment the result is -0.9 angstroms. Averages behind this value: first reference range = 119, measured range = 137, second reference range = 149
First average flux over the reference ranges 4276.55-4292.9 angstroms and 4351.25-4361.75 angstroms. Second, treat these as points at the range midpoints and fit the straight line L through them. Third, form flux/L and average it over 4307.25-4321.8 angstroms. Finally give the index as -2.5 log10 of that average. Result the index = 0.08 mag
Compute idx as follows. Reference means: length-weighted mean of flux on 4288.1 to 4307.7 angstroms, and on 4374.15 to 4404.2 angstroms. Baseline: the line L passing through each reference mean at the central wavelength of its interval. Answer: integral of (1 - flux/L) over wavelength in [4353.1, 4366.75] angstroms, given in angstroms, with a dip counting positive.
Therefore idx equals -1.6 angstroms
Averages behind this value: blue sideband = 107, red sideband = 133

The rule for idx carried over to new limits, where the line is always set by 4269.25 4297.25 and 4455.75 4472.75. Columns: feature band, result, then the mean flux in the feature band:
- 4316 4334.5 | -2.2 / 137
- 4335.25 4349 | -0.2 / 127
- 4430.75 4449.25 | -1.7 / 149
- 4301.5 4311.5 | 2.2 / 94.1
